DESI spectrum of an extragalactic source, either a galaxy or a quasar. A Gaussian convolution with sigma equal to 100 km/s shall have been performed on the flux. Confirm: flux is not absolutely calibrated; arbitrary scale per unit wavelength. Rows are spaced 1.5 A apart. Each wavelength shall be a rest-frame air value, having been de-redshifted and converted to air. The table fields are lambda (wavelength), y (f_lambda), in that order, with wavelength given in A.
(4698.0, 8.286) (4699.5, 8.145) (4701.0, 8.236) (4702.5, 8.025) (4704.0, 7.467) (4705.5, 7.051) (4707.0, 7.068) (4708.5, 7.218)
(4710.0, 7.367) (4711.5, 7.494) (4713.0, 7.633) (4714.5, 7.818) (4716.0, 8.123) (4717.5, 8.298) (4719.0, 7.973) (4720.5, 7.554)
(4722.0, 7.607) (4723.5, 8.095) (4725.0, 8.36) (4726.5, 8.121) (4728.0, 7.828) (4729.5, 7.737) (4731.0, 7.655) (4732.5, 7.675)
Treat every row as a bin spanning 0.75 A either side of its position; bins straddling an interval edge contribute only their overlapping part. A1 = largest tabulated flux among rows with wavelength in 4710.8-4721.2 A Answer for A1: 8.298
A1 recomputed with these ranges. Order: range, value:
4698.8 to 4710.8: 8.236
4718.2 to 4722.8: 7.973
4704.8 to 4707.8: 7.068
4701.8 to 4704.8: 8.025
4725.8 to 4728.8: 8.121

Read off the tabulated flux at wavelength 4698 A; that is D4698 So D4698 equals 8.286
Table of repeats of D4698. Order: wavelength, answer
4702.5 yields 8.025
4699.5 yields 8.145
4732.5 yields 7.675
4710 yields 7.367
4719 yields 7.973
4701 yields 8.236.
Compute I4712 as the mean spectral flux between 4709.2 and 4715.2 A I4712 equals 7.57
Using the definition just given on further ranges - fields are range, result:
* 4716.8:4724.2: 7.9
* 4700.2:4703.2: 8.13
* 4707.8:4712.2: 7.36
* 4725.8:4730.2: 7.89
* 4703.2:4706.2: 7.28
